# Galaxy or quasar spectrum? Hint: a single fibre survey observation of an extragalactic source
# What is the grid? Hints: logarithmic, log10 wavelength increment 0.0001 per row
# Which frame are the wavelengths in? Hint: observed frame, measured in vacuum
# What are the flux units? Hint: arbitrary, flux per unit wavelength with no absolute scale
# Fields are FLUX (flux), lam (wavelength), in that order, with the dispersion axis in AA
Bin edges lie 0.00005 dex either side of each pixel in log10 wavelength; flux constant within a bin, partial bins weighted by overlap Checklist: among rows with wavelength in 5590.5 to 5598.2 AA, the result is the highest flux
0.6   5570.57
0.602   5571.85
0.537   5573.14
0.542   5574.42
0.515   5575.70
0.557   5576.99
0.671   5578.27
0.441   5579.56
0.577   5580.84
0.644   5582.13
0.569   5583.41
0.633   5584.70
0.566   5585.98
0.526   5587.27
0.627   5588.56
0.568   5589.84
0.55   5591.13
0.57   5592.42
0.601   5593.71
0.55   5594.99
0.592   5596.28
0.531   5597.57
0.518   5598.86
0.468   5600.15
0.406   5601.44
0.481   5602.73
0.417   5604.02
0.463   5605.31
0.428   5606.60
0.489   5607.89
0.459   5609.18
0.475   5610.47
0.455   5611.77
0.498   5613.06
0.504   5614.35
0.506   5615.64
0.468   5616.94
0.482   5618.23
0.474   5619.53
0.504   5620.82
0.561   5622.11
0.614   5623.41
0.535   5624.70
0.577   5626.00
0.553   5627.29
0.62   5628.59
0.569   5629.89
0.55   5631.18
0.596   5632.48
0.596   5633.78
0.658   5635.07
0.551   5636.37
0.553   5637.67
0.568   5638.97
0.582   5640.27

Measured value 0.601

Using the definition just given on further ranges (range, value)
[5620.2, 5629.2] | 0.62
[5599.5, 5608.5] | 0.489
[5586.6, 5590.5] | 0.627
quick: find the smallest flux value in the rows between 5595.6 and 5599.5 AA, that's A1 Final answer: 0.518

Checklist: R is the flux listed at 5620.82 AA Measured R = 0.504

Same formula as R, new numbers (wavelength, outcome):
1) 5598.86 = 0.518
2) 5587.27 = 0.526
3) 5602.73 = 0.481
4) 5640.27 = 0.582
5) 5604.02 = 0.417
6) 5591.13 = 0.55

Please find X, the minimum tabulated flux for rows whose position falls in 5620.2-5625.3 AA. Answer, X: 0.504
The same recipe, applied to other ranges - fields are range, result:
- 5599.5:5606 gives 0.406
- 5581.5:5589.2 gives 0.526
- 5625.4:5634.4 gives 0.55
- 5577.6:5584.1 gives 0.441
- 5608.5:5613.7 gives 0.455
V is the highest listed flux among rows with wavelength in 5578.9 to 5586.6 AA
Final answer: 0.644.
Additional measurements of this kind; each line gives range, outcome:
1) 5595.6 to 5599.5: 0.592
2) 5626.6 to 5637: 0.658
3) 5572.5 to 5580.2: 0.671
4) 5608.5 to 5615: 0.504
